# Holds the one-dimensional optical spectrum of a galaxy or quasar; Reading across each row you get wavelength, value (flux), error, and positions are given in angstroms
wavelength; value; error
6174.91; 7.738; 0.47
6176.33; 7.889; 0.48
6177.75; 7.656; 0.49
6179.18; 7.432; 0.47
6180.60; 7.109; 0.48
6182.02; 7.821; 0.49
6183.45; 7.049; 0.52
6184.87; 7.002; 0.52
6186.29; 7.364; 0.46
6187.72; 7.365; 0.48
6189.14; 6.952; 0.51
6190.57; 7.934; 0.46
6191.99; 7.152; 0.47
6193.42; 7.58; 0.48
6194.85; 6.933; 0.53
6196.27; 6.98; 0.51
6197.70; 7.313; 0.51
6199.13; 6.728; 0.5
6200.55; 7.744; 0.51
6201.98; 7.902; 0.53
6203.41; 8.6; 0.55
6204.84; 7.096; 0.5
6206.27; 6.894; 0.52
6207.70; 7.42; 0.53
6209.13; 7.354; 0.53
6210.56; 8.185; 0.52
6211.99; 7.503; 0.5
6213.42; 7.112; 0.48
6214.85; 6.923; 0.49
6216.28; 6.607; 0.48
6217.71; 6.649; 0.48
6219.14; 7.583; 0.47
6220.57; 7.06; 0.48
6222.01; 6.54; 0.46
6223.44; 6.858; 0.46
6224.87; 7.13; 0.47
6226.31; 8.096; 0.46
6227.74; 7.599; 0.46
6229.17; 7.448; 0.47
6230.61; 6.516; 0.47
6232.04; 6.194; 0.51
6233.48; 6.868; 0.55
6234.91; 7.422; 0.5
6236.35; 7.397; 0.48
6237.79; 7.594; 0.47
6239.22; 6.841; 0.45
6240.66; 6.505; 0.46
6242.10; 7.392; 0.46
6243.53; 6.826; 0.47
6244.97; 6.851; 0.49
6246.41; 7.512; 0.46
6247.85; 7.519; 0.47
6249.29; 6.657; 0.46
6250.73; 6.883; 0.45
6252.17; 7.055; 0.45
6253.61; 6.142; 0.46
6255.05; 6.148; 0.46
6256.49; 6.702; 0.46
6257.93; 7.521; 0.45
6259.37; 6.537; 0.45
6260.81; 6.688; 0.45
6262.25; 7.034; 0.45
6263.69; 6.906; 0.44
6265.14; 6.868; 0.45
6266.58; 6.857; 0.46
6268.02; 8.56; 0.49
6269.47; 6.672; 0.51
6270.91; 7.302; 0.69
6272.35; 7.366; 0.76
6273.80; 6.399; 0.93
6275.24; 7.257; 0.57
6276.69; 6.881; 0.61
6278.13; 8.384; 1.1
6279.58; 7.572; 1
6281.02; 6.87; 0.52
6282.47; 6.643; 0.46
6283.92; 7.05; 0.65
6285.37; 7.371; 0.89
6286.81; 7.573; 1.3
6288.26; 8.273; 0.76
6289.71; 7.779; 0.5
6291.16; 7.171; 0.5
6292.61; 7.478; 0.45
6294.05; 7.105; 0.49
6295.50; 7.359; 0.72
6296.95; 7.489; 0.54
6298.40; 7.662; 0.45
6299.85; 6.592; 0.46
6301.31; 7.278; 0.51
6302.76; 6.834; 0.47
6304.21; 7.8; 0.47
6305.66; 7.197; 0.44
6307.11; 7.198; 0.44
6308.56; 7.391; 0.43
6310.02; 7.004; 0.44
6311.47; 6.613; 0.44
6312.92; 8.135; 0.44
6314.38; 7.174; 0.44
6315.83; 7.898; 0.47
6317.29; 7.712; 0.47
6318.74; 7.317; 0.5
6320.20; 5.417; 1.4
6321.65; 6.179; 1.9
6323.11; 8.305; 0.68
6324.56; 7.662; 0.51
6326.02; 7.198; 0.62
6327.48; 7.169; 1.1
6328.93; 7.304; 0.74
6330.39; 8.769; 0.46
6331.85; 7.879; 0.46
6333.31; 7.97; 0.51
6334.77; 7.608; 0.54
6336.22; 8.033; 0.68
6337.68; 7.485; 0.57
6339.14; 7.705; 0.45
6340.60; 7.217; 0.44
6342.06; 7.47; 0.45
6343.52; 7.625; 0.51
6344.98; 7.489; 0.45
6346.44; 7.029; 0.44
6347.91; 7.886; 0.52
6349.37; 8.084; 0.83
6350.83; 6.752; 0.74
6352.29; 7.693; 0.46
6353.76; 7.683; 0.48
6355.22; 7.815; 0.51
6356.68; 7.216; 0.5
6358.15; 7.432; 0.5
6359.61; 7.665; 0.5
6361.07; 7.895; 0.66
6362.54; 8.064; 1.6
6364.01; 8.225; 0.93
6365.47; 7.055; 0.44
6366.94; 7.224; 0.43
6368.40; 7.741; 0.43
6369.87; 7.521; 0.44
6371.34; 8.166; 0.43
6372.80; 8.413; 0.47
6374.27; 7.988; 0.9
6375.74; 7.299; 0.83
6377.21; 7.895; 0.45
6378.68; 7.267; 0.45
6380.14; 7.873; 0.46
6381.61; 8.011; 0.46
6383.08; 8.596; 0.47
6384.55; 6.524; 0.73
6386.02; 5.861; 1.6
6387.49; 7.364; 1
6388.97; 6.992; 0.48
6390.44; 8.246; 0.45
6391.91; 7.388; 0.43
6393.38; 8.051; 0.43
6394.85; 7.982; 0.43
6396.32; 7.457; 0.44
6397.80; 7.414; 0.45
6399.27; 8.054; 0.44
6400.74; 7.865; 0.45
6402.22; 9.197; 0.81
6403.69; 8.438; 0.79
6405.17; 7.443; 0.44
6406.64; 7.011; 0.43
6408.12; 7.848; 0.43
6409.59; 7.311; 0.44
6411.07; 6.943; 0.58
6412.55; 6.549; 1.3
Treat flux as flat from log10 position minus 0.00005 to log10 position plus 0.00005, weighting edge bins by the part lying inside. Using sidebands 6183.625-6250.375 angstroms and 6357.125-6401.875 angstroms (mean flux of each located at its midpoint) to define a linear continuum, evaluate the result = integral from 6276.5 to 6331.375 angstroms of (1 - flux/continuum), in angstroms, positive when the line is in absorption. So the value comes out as 0.8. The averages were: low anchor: 7.21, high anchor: 7.66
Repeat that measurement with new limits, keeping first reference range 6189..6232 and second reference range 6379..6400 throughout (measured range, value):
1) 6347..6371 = -0.4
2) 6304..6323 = 0.7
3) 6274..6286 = 0.3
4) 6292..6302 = 0.2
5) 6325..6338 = -0.4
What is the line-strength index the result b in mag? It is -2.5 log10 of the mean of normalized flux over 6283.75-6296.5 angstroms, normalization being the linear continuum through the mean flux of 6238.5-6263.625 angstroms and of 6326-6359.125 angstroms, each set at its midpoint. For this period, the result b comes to -0.045 mag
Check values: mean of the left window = 6.87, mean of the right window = 7.6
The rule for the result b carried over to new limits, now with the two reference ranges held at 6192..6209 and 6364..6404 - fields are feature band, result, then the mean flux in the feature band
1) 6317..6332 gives 0.039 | 7.33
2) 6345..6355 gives 0.016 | 7.53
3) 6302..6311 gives 0.050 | 7.22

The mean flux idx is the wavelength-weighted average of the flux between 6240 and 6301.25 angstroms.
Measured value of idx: 7.13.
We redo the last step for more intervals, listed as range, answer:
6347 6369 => 7.62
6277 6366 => 7.46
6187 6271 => 7.14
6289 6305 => 7.32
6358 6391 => 7.62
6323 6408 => 7.66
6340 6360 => 7.5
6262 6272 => 7.19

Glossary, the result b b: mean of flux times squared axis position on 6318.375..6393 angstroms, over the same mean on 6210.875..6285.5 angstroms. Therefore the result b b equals 1.1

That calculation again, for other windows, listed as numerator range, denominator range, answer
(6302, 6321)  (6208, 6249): 1.04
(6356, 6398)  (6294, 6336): 1.05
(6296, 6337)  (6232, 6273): 1.08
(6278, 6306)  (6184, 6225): 1.04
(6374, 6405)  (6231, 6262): 1.16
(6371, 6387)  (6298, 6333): 1.06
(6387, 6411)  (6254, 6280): 1.14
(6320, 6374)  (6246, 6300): 1.09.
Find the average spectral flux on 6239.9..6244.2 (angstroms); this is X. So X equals 6.91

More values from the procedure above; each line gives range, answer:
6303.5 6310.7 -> 7.32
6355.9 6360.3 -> 7.44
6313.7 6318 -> 7.6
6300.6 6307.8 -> 7.27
